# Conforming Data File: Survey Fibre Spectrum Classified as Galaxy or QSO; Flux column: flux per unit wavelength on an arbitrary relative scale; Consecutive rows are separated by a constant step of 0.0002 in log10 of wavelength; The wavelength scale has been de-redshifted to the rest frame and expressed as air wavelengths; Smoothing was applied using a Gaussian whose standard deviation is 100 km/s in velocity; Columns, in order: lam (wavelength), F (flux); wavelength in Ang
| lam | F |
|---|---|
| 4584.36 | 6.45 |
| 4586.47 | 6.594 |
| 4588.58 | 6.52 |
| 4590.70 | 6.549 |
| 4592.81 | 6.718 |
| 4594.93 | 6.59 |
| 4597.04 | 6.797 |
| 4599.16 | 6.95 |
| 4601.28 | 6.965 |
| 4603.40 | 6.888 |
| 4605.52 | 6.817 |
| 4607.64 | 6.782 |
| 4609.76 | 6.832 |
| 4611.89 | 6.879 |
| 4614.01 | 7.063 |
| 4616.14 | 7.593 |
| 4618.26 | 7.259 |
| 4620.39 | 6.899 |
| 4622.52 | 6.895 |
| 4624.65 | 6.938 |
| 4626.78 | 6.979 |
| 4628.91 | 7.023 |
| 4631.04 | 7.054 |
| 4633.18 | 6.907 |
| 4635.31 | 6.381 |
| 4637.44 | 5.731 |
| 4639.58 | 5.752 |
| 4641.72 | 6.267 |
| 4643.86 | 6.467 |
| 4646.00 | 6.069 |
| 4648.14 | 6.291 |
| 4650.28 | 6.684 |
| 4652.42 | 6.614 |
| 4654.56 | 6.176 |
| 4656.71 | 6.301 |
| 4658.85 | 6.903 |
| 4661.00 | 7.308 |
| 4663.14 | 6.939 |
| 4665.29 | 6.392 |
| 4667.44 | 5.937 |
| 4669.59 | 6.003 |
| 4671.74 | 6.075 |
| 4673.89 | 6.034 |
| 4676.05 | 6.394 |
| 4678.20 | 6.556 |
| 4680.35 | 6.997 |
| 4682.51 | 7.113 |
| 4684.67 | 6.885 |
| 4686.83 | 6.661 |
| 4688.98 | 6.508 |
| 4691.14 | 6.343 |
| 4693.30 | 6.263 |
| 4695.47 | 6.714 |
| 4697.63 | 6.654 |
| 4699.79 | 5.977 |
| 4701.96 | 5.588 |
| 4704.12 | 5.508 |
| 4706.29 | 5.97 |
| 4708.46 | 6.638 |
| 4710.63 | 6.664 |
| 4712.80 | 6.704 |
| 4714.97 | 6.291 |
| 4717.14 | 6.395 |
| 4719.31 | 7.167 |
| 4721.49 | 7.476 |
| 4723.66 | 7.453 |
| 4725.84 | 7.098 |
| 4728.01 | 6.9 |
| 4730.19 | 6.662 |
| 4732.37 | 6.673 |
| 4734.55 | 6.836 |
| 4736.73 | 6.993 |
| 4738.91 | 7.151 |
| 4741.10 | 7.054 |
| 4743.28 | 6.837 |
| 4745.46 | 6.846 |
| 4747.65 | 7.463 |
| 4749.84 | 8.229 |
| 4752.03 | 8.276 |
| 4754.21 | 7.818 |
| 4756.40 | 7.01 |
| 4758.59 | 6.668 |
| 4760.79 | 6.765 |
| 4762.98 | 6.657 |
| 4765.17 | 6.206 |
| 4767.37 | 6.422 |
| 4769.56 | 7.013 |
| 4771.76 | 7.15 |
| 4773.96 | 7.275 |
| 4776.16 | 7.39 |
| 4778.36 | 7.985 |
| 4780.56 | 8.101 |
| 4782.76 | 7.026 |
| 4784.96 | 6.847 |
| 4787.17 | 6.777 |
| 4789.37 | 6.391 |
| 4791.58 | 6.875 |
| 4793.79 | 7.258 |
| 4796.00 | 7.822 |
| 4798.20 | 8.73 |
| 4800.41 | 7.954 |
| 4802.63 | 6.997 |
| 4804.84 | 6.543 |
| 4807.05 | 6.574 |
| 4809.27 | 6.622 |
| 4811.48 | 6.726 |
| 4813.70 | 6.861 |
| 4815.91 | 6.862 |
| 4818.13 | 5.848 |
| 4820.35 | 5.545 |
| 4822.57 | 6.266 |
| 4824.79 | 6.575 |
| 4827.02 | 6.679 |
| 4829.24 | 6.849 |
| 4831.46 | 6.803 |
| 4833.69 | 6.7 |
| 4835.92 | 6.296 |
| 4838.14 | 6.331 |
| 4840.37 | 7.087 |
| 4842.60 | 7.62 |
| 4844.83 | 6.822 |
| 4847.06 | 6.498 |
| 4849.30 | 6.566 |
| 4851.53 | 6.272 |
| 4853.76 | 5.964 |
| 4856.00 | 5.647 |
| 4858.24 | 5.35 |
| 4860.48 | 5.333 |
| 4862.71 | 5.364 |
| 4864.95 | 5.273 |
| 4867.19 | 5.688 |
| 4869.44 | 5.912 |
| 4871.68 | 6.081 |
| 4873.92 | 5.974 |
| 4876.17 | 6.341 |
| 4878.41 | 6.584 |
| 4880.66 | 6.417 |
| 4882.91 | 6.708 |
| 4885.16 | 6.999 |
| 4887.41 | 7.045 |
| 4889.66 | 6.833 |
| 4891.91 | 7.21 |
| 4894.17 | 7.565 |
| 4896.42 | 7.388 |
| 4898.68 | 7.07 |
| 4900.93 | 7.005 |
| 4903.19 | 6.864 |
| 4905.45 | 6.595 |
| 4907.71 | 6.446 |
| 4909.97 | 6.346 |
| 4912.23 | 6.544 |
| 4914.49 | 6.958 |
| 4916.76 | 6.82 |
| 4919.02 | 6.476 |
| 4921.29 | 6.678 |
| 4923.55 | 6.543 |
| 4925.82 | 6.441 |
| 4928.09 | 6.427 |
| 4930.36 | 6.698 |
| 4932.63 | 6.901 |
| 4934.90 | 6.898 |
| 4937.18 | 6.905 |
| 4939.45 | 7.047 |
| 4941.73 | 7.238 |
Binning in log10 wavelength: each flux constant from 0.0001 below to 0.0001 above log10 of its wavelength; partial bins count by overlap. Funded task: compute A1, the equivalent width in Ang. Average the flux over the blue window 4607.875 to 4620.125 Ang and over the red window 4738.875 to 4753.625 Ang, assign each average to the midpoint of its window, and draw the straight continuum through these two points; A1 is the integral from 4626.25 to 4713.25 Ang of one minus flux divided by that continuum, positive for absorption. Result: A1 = 9.5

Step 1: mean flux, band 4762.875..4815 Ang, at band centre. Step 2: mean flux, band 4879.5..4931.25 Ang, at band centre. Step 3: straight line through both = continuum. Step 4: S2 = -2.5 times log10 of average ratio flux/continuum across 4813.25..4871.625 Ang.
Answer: 0.11 mag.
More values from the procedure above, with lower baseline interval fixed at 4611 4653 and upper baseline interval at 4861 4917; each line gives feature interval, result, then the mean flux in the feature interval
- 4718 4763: -0.08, 7.15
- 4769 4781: -0.13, 7.47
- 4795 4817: -0.09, 7.17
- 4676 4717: 0.03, 6.44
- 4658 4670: 0.01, 6.61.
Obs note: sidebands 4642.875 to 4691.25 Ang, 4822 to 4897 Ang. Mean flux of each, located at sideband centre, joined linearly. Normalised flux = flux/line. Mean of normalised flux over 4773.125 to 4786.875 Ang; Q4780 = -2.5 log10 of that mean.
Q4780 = -0.15 mag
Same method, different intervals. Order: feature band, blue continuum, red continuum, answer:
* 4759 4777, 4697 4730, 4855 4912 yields -0.053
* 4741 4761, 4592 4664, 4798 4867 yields -0.120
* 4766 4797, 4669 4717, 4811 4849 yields -0.099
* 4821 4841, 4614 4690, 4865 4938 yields 0.008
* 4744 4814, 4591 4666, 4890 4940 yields -0.063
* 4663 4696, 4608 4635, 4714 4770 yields 0.087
